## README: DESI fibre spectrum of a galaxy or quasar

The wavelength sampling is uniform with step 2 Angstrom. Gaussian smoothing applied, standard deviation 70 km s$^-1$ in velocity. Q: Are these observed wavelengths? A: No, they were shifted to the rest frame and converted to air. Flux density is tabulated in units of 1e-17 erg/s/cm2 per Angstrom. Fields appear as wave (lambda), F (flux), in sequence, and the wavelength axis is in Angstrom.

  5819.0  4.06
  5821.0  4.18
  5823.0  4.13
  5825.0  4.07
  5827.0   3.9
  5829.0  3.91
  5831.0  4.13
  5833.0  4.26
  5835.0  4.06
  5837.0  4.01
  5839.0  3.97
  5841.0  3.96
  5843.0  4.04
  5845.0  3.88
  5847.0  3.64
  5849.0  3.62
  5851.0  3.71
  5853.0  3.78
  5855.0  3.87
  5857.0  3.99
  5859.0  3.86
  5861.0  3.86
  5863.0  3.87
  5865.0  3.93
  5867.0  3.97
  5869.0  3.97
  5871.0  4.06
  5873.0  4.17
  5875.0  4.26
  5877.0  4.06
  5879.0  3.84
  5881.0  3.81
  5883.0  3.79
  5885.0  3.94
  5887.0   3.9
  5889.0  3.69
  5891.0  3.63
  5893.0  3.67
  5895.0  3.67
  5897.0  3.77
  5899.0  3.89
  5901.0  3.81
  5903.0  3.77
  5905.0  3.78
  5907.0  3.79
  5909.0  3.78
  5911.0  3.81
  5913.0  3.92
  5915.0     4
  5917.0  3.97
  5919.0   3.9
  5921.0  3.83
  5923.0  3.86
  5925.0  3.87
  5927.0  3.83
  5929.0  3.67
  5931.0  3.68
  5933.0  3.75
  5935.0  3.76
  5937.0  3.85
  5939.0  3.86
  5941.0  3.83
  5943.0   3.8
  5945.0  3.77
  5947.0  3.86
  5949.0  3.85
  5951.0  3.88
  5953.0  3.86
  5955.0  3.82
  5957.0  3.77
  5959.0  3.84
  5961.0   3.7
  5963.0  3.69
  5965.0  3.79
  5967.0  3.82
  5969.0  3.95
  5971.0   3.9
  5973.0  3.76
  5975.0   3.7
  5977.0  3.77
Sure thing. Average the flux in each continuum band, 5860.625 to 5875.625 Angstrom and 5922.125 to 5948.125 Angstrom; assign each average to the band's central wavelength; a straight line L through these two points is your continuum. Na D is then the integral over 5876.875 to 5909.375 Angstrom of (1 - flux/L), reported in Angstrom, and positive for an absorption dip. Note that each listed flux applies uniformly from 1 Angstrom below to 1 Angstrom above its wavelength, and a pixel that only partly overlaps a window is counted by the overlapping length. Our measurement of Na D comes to 1.2 Angstrom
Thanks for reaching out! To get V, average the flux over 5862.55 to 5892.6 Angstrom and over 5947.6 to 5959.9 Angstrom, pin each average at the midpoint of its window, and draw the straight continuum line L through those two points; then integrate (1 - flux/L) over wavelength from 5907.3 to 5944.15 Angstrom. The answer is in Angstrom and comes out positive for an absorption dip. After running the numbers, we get 0.4 Angstrom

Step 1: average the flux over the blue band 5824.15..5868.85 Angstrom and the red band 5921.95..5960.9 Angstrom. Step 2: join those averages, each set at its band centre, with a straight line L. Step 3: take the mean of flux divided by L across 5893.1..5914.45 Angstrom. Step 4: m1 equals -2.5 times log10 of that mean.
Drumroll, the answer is 0.016 mag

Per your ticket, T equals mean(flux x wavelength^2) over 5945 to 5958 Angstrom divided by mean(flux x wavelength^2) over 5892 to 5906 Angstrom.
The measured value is 1.0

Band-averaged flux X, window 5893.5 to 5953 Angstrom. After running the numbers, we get 3.82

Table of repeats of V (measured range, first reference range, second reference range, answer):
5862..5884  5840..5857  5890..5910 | -1.1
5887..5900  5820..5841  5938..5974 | 0.7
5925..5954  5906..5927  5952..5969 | 0.2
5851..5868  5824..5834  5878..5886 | 0.2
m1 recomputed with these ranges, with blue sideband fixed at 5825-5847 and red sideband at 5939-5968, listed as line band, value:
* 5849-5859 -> 0.042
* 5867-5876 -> -0.043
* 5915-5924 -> -0.011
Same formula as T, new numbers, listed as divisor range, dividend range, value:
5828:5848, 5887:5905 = 0.96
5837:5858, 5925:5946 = 1.01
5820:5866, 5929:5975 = 1.00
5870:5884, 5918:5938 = 0.97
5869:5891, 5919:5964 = 0.99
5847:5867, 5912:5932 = 1.03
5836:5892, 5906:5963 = 1.01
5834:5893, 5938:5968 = 1.01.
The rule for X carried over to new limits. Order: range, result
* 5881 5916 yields 3.8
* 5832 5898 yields 3.89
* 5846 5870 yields 3.84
